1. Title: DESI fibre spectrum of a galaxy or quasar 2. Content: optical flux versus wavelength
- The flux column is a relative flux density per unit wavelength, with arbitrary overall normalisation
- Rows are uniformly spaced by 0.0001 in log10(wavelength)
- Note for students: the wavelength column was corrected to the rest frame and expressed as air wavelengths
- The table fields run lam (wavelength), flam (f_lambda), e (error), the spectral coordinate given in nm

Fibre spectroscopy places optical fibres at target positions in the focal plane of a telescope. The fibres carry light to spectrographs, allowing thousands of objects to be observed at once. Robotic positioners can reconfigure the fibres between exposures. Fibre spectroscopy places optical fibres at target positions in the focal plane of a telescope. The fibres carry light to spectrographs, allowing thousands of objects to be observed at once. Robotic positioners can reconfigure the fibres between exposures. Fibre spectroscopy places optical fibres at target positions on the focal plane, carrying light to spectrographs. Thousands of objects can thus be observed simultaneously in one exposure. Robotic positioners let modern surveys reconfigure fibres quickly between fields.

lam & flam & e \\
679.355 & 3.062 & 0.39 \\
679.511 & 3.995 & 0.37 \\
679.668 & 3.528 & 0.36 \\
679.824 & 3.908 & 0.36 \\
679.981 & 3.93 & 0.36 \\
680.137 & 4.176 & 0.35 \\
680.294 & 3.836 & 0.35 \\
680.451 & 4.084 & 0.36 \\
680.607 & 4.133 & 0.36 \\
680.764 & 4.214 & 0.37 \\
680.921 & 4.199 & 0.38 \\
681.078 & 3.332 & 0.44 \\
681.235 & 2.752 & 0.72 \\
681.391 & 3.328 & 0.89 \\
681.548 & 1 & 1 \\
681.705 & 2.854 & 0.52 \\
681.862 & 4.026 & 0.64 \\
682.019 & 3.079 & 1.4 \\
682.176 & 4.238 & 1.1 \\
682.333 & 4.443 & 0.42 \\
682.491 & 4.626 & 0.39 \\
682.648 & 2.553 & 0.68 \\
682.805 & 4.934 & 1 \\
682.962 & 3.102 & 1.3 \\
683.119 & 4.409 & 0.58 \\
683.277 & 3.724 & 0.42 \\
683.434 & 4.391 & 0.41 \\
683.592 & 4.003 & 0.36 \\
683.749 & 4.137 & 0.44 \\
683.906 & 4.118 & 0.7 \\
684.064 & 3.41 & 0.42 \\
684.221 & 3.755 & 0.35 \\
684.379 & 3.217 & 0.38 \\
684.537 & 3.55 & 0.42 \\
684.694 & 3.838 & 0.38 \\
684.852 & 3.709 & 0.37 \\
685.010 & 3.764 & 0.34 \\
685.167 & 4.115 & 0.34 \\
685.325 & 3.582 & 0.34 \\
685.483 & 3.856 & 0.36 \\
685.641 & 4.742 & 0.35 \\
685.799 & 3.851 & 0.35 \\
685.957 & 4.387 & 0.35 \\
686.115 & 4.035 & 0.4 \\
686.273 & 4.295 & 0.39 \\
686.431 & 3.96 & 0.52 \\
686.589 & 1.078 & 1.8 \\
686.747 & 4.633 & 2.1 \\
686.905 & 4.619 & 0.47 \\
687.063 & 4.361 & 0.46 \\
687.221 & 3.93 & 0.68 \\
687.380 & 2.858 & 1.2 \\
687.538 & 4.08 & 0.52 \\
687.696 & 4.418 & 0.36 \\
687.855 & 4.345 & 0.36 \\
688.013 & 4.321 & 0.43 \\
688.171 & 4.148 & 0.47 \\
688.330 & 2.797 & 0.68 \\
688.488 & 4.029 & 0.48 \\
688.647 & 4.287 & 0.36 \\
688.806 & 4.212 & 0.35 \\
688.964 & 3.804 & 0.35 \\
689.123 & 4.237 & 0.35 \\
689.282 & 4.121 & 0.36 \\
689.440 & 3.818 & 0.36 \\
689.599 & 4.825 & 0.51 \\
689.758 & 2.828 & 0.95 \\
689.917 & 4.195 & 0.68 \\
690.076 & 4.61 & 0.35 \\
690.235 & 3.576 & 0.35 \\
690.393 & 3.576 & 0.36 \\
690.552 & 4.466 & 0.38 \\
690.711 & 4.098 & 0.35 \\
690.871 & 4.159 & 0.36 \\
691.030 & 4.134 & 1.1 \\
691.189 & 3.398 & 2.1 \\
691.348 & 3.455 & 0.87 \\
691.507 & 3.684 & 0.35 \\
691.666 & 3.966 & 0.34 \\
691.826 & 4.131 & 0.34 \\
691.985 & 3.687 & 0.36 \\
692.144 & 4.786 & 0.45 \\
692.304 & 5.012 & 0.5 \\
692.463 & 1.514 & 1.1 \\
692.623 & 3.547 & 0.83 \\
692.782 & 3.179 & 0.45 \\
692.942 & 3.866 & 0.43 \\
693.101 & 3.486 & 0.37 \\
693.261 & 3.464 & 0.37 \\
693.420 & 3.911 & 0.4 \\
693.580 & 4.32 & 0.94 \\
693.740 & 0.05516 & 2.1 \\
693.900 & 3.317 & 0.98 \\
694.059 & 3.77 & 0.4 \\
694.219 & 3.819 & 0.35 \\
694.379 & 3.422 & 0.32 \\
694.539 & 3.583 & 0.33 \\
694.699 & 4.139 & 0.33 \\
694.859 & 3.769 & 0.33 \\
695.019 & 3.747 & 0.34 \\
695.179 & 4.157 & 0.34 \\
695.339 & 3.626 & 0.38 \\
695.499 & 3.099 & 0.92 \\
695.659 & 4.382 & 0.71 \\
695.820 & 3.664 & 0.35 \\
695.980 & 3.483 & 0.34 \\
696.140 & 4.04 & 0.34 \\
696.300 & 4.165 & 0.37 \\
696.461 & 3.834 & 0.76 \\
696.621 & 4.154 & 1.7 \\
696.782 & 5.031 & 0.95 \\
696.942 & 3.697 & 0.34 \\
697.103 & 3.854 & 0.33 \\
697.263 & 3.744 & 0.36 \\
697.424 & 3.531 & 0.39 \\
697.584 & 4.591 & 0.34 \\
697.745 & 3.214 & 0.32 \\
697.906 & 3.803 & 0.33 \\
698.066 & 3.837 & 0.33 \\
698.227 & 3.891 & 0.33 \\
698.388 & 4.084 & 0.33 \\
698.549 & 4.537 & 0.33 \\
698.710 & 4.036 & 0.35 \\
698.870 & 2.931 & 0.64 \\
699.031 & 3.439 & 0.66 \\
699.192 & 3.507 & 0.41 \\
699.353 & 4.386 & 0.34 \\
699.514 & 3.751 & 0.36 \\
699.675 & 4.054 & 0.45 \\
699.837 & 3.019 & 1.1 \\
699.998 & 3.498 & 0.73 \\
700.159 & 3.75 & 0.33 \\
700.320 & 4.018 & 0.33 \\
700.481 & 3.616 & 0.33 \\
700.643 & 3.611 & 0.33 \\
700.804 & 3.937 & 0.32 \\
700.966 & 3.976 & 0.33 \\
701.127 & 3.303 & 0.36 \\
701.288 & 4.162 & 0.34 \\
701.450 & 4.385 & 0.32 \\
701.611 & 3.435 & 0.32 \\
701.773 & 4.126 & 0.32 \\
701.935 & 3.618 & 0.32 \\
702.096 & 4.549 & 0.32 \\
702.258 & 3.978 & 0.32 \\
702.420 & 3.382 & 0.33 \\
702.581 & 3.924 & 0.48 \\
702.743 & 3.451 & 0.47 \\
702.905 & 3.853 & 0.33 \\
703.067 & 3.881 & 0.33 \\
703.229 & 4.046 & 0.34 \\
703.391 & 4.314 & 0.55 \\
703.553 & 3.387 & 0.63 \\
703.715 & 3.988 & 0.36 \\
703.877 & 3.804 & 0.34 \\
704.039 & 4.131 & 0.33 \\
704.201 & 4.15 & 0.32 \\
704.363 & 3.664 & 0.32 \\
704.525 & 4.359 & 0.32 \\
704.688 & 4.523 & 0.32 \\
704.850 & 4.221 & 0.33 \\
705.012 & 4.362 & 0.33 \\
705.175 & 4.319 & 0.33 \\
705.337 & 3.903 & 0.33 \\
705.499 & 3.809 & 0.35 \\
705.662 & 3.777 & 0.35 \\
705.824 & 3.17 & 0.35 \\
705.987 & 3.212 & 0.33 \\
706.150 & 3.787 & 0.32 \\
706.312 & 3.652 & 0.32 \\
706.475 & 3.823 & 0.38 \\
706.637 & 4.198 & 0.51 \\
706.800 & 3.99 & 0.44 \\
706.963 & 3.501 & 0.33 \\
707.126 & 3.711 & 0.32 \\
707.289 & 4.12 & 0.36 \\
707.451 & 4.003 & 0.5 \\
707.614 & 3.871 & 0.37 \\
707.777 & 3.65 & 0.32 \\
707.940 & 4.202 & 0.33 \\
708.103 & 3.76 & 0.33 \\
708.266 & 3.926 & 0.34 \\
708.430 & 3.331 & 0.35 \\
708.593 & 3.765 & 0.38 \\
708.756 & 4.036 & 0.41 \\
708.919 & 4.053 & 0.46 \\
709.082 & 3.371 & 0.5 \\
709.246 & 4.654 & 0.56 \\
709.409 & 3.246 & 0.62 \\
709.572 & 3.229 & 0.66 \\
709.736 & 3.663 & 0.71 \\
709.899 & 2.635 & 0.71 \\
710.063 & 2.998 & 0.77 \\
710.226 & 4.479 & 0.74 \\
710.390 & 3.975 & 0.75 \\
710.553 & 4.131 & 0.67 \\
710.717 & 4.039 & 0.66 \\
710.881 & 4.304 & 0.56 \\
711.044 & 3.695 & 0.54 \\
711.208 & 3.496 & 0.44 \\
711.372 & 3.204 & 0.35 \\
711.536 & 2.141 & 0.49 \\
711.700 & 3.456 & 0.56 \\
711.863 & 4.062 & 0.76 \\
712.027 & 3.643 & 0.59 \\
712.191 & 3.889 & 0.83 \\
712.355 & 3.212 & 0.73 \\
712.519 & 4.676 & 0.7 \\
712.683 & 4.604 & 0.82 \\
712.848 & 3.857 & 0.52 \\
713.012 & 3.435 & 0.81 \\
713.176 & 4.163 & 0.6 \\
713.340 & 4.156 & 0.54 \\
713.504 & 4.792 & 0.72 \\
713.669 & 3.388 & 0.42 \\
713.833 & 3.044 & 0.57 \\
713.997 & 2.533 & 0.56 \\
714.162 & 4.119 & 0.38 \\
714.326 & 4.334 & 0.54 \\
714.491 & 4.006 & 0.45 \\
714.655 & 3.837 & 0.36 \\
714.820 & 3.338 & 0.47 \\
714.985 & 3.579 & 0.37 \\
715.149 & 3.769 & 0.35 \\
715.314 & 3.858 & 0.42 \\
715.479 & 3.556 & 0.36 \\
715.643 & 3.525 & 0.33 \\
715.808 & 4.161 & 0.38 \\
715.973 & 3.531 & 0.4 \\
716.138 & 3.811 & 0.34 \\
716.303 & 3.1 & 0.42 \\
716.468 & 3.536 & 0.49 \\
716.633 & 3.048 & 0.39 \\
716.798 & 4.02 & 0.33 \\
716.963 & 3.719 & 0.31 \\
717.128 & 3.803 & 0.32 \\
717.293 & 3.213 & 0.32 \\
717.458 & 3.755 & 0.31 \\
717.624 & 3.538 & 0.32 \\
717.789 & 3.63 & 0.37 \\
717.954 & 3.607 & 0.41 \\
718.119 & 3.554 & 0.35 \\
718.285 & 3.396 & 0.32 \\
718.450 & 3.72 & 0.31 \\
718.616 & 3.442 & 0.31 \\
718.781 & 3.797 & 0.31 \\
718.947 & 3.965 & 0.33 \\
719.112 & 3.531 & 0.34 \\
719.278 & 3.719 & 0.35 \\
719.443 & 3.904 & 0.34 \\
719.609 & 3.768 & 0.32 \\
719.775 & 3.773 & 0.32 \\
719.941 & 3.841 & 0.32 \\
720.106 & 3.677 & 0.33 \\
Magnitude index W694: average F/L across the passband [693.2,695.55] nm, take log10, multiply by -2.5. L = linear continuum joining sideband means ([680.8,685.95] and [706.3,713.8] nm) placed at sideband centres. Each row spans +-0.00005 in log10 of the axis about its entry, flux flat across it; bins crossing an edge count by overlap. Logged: 0.08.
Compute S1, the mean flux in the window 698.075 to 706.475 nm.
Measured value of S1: 3.86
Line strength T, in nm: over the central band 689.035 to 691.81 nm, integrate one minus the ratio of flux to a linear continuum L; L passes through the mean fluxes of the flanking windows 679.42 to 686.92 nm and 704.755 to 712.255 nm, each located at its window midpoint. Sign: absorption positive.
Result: -0.14 nm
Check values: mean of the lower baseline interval 3.77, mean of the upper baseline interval 3.75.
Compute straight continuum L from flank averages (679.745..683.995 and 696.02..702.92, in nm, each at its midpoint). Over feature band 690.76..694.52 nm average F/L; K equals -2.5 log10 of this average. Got 0.07 mag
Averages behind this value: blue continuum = 3.76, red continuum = 3.85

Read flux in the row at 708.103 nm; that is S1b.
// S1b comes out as 3.76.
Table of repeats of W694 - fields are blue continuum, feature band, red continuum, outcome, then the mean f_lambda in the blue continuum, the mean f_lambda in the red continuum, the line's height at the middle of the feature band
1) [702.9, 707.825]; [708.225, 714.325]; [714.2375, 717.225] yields 0.02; 3.91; 3.69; 3.79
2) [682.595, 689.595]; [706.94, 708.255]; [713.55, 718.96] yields -0.05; 3.91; 3.62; 3.7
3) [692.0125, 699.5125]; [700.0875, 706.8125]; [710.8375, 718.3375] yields -0.05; 3.73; 3.67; 3.71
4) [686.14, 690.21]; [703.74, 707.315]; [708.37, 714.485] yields -0.04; 3.95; 3.73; 3.79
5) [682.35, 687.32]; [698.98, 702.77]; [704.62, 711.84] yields 0.00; 3.9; 3.76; 3.8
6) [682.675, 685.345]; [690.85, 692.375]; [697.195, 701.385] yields -0.06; 3.85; 3.78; 3.81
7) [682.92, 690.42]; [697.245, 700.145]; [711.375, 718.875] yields 0.01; 3.92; 3.67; 3.81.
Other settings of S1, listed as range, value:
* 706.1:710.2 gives 3.74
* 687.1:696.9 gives 3.81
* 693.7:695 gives 3.36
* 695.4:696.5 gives 3.8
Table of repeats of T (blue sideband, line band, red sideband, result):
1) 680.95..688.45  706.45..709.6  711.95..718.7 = -0.096 nm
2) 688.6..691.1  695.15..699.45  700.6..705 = 0.124 nm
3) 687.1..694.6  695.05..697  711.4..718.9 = -0.099 nm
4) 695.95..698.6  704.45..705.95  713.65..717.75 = -0.081 nm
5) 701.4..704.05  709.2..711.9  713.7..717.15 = 0.097 nm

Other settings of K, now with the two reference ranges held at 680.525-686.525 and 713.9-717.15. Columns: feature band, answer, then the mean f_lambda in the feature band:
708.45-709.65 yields -0.02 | 3.75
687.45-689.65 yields -0.09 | 4.09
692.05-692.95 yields 0.03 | 3.63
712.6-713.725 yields -0.11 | 4.07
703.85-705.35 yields -0.13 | 4.17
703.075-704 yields -0.06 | 3.92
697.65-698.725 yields -0.06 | 3.91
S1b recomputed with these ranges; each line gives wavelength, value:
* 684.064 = 3.41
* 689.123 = 4.237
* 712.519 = 4.676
